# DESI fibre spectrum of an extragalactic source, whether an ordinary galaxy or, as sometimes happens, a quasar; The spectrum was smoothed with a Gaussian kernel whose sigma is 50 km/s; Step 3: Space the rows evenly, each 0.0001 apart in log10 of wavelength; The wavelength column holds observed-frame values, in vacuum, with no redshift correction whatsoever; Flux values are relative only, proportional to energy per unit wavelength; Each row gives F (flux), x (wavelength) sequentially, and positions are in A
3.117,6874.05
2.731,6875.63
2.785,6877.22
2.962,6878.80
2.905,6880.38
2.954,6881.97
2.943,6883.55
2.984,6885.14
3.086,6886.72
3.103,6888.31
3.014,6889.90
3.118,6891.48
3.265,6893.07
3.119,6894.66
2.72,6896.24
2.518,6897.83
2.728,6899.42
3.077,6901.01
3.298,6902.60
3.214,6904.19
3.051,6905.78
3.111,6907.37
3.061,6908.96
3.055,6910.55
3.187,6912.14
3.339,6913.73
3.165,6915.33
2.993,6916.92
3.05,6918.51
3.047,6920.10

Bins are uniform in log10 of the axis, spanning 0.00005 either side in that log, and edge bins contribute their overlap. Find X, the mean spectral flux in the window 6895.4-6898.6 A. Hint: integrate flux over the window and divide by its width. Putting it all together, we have 2.63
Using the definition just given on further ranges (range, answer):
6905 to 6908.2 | 3.08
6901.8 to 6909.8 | 3.15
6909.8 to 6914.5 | 3.2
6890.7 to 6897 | 3.06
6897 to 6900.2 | 2.62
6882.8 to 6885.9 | 2.96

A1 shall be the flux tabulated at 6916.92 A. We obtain 2.993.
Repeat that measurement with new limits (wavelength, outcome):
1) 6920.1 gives 3.047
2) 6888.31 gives 3.103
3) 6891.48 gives 3.118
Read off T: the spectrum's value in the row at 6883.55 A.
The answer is 2.943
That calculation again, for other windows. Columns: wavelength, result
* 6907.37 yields 3.111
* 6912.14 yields 3.187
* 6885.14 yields 2.984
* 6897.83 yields 2.518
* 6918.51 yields 3.05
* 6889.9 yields 3.014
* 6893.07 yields 3.265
